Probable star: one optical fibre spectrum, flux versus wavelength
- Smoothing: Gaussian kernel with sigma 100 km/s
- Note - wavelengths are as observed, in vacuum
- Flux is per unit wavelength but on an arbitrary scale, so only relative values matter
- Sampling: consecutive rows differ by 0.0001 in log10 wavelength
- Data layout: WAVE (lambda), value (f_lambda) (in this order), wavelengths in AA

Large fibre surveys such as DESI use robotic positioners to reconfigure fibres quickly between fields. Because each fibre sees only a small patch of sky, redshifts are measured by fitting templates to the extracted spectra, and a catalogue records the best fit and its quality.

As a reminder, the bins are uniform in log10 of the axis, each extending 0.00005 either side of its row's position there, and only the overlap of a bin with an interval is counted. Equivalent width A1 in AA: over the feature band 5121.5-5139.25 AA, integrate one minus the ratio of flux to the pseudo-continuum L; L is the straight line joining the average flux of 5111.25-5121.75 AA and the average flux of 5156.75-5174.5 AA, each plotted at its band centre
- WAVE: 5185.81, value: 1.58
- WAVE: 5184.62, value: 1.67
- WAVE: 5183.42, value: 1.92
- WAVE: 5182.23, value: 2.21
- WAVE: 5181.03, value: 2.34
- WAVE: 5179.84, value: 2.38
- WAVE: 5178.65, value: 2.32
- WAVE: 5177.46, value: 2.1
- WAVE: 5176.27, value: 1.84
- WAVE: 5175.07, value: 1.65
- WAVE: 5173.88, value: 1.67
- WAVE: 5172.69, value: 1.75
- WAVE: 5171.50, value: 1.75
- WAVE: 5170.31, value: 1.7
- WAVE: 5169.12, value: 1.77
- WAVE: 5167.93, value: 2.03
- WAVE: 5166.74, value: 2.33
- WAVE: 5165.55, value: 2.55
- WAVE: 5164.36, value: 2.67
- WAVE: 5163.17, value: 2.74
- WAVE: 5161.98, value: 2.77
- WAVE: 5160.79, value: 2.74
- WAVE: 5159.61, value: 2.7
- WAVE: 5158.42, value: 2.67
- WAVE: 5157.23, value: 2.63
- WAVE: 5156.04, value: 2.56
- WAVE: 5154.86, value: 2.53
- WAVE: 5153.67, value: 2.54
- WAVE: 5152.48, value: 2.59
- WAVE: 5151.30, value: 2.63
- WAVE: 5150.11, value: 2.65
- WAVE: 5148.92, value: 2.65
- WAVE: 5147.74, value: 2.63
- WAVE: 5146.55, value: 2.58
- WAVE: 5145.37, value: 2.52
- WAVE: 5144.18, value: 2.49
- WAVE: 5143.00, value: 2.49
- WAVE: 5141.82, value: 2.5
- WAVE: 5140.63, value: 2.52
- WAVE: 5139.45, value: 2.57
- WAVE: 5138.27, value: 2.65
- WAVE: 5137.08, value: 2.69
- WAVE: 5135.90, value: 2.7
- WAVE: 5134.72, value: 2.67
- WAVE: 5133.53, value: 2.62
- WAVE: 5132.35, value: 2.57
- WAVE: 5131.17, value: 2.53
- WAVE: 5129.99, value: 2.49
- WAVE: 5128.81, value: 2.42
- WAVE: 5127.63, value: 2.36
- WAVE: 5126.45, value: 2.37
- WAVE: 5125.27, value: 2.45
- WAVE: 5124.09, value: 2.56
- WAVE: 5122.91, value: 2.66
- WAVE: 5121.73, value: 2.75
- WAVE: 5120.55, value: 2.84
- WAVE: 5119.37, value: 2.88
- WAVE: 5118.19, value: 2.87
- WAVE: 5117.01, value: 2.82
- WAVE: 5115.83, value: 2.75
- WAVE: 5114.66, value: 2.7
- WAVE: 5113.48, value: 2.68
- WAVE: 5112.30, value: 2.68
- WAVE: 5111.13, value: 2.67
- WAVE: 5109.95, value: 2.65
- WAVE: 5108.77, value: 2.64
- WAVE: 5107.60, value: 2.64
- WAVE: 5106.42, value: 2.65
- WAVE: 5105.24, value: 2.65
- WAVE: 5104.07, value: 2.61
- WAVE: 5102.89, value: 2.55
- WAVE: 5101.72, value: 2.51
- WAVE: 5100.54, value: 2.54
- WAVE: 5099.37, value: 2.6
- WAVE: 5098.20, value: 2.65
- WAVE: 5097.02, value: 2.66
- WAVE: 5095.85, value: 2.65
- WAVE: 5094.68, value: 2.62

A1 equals 0.49 AA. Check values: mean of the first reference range 2.77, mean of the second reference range 2.29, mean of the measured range 2.56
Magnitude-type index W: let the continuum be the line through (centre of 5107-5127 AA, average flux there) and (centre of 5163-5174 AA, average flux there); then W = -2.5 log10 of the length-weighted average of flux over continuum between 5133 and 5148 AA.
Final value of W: -0.08 mag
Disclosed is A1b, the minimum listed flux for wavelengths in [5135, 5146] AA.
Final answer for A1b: 2.49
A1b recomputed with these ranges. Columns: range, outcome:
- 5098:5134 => 2.36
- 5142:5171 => 1.7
